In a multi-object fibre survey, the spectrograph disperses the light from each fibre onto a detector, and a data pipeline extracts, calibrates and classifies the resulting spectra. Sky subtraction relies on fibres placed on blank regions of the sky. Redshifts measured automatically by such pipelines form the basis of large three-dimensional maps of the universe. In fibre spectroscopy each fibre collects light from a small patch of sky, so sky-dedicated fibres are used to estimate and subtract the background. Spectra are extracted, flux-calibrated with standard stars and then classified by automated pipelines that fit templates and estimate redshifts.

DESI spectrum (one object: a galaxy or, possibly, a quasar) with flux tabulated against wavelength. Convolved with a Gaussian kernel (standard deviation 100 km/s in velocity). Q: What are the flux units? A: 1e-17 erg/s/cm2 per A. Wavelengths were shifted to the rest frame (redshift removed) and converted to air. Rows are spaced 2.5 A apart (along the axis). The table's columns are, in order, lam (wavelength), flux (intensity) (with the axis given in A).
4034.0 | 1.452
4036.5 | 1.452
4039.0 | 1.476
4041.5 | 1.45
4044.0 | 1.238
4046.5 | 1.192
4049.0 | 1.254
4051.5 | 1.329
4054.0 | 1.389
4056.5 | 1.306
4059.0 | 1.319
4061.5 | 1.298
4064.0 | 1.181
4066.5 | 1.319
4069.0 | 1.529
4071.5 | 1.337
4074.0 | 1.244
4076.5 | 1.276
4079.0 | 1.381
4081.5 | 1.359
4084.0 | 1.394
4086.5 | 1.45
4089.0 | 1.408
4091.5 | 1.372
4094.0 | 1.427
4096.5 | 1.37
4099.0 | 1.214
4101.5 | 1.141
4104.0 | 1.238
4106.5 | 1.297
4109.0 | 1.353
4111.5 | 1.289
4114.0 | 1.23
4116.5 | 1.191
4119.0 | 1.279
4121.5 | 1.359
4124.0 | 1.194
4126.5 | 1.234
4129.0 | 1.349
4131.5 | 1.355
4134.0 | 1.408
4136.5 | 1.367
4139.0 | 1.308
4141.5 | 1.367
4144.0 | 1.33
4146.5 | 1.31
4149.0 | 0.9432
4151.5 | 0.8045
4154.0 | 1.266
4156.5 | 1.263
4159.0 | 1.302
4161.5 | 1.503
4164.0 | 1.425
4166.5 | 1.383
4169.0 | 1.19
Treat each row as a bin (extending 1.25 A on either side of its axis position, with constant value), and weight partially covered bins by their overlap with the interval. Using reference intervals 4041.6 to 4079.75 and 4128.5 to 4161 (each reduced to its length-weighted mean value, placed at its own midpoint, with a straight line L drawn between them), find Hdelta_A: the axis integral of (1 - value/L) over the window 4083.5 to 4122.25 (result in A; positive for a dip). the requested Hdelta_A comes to -0.7 A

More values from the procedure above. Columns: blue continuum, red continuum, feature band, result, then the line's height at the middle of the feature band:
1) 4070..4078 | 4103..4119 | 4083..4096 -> -1.25 A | 1.28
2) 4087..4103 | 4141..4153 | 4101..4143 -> -2.32 A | 1.23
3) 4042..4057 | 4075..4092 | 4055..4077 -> 0.30 A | 1.33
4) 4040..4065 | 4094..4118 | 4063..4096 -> -2.03 A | 1.28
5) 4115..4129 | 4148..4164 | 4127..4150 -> -1.36 A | 1.23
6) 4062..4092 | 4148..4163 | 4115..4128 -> 0.07 A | 1.26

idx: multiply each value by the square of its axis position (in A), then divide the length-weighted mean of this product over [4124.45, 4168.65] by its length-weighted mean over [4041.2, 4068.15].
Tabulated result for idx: 1.0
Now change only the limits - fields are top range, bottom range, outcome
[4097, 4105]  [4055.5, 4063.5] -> 0.95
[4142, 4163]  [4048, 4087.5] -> 0.95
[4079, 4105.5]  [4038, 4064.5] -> 1.04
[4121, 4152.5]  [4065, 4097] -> 0.94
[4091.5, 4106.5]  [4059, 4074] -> 0.99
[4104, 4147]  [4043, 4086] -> 1.02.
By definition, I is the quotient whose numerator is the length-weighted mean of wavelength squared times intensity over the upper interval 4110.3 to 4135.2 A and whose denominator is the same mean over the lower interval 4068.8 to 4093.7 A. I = 1.0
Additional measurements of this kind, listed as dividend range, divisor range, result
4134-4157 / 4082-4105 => 0.94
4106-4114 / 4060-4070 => 1.00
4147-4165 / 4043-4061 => 0.99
